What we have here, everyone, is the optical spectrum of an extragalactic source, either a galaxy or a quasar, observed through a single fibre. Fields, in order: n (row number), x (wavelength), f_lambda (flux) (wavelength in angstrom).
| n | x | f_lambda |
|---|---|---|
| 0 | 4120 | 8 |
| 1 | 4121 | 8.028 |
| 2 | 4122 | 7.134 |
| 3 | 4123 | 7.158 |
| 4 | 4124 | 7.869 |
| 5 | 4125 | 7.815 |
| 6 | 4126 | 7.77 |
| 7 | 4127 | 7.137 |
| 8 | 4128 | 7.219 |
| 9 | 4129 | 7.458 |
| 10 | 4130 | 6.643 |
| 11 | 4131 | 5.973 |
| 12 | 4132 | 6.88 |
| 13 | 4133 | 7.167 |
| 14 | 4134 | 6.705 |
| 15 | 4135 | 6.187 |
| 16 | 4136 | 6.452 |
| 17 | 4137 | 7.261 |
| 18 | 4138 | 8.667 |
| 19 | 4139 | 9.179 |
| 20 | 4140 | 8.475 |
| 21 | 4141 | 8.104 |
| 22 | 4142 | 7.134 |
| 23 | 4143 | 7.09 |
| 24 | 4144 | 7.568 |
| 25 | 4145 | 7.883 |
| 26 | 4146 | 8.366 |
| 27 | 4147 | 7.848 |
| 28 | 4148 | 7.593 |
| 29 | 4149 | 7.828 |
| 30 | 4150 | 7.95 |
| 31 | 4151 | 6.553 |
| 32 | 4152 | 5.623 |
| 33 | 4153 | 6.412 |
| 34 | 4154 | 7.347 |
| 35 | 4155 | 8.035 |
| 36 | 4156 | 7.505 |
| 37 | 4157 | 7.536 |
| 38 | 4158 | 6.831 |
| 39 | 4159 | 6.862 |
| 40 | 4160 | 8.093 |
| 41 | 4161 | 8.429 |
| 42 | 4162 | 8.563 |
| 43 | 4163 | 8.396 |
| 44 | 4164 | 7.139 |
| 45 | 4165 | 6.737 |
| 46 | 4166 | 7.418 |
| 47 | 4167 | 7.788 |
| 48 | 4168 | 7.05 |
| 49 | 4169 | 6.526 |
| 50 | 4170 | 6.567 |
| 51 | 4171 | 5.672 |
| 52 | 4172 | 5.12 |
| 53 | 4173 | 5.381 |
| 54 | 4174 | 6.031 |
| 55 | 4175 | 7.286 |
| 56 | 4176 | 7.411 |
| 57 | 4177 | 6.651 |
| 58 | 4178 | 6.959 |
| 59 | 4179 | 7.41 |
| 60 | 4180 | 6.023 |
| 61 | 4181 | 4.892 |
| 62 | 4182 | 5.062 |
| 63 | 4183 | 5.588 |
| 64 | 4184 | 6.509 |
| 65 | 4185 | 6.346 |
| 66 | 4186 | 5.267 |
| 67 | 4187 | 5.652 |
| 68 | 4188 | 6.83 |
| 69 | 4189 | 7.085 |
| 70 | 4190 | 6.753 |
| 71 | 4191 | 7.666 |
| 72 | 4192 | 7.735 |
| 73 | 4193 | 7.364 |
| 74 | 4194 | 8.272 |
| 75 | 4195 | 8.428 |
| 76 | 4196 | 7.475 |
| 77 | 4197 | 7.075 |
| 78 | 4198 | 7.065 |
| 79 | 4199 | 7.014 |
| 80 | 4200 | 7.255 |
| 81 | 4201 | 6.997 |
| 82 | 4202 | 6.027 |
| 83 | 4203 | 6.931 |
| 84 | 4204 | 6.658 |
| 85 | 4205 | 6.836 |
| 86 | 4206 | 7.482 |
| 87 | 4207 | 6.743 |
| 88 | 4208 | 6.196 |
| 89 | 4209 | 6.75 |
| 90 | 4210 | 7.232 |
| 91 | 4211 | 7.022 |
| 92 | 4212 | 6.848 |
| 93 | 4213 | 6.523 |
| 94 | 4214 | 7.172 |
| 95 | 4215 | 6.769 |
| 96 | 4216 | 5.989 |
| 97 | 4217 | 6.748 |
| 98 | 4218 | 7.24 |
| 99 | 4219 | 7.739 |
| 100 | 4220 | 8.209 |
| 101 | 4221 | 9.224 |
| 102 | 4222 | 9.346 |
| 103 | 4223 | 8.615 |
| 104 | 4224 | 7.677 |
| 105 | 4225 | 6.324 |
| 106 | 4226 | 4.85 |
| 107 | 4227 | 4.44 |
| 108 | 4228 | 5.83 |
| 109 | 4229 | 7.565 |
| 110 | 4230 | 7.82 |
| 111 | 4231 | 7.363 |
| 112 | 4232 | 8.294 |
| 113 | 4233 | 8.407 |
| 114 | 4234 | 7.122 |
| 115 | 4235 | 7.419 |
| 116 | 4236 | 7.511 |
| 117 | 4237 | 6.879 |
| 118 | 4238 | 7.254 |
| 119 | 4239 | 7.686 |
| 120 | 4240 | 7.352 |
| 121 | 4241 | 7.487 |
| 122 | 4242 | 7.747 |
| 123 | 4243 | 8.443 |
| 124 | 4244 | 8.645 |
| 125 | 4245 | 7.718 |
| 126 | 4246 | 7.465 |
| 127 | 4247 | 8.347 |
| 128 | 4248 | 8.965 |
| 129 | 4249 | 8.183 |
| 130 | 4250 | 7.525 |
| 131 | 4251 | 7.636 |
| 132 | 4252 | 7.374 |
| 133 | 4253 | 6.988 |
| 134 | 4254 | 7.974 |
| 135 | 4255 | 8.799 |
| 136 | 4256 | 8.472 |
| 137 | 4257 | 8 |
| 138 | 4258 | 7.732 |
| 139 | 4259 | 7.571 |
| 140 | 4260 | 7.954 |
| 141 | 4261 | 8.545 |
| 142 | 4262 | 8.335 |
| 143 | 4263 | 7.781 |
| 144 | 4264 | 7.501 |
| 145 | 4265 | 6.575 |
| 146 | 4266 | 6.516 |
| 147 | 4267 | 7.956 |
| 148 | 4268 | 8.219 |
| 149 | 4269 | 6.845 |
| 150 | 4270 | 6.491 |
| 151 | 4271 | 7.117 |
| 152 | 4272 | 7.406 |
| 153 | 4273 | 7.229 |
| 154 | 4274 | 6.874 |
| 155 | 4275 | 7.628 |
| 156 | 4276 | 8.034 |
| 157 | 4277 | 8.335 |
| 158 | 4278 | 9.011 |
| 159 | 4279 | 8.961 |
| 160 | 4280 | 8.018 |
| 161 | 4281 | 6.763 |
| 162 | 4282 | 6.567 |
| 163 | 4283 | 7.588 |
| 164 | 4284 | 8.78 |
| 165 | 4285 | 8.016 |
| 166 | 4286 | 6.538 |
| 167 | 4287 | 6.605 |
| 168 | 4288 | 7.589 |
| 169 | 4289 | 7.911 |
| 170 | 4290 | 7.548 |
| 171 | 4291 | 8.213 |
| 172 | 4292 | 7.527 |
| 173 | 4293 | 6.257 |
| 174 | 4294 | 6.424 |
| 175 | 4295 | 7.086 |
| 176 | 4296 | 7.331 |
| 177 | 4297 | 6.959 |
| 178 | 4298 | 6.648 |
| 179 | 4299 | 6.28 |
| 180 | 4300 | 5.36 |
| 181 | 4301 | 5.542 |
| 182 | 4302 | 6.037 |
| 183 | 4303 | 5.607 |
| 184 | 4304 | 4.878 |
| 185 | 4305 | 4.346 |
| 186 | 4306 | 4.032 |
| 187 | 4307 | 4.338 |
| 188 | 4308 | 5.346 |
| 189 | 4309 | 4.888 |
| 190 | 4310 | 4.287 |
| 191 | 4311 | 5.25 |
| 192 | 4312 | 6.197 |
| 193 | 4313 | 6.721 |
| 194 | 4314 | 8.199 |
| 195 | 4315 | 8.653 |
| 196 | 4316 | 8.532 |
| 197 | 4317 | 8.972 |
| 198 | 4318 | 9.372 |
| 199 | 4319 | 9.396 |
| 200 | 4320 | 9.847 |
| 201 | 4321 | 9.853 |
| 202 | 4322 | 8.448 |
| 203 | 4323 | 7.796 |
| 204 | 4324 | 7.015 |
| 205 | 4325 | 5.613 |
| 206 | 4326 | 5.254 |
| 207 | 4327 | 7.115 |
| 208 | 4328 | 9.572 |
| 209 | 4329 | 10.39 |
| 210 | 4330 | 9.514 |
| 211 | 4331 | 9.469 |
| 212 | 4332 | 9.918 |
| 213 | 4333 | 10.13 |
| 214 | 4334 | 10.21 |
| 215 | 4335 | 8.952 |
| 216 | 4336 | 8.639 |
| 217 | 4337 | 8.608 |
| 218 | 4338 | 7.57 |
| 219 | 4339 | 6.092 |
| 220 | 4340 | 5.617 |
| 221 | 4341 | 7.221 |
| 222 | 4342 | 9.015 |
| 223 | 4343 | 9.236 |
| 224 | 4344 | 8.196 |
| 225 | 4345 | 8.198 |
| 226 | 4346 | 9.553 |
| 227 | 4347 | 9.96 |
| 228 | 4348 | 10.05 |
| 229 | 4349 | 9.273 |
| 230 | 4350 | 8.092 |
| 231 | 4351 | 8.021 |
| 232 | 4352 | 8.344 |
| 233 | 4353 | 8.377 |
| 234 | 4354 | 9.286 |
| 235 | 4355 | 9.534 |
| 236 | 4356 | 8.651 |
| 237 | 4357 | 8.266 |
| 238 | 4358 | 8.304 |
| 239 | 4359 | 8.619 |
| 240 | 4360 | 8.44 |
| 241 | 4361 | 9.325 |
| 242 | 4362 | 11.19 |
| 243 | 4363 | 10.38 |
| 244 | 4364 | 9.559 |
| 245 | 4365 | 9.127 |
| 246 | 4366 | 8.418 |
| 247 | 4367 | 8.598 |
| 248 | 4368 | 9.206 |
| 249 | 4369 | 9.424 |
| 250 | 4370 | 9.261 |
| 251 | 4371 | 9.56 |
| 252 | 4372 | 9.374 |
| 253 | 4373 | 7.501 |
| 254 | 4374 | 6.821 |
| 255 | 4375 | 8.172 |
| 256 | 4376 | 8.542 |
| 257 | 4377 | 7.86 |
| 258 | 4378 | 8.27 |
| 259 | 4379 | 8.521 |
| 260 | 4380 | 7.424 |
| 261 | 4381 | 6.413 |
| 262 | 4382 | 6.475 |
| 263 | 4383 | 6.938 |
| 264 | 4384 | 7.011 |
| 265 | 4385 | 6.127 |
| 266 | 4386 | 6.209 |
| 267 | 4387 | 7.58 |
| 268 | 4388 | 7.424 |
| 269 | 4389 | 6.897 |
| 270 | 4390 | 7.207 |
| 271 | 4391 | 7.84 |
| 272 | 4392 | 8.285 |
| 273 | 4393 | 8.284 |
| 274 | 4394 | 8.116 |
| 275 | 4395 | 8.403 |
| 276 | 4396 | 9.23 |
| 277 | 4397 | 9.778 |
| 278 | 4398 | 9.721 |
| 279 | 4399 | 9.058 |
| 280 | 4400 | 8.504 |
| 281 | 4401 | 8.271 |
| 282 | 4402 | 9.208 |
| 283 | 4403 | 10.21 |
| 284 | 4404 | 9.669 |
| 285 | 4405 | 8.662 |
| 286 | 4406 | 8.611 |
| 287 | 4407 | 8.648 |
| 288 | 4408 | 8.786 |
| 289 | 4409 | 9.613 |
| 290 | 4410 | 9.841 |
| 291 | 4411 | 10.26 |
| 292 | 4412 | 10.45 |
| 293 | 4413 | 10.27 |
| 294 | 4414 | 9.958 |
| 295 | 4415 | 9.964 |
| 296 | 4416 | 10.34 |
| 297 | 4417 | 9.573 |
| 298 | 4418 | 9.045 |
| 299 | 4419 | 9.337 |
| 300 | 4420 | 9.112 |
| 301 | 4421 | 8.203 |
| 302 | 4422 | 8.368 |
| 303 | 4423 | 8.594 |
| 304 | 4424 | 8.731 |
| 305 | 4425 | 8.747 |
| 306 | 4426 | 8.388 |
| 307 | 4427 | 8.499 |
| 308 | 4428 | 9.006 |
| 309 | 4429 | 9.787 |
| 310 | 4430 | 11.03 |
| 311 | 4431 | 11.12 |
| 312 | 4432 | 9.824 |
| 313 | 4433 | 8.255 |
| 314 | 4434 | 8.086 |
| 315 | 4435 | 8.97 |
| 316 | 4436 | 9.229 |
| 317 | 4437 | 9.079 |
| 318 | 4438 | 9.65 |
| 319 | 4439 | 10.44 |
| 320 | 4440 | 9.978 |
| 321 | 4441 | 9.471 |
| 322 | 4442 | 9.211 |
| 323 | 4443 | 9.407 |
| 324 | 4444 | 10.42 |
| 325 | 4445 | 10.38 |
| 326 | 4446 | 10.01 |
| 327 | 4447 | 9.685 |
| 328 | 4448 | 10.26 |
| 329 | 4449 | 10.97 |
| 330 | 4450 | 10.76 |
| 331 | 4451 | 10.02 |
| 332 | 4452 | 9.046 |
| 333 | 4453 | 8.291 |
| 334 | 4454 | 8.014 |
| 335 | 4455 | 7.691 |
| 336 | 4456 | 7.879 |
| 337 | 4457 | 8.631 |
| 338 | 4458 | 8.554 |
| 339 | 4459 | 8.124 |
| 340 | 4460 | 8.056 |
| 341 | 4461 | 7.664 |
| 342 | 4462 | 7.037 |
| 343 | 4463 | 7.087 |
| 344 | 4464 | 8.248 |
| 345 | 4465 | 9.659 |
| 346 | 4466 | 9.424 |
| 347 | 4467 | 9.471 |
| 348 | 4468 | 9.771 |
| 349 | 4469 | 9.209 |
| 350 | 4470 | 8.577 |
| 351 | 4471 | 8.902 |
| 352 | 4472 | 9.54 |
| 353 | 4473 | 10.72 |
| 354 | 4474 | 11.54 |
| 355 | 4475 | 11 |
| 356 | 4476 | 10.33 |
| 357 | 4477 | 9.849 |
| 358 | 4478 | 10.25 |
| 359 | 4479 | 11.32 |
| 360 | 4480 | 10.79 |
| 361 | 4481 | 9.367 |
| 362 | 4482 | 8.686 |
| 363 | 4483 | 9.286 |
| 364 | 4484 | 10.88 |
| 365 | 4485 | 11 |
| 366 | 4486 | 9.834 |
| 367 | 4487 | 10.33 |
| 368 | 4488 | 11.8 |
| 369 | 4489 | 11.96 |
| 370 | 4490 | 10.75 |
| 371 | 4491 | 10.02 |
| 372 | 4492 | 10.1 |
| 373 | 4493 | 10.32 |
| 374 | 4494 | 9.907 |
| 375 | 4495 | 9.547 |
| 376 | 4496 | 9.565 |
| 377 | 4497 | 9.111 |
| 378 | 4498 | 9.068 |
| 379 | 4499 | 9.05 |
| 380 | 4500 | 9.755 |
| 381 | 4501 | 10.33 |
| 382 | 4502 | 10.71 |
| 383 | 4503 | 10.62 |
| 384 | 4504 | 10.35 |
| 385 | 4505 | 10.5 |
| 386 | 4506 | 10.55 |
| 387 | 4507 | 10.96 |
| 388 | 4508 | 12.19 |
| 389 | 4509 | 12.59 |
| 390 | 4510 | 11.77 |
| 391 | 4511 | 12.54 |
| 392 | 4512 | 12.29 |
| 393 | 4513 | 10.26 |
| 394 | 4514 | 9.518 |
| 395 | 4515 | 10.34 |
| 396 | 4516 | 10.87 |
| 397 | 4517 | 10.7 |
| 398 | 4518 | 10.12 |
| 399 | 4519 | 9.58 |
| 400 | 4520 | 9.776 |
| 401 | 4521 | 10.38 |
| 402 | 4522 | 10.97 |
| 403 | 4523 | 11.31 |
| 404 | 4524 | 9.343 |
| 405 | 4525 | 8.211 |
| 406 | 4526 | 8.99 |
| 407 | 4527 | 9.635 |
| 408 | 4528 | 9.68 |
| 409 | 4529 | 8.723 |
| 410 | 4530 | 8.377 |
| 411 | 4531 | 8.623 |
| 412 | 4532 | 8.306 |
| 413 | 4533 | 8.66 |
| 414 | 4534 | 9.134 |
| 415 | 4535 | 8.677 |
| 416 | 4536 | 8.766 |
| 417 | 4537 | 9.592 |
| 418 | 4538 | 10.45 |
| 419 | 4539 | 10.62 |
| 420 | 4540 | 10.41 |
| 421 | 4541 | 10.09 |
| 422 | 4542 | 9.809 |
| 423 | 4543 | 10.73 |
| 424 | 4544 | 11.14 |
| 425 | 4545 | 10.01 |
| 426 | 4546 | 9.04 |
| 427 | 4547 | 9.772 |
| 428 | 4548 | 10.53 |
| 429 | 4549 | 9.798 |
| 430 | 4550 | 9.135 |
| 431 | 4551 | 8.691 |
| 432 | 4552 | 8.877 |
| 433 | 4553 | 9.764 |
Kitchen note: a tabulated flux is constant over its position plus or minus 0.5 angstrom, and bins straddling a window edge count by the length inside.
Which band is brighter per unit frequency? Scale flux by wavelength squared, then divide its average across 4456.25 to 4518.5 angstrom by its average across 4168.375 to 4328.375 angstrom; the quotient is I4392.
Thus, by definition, 1.56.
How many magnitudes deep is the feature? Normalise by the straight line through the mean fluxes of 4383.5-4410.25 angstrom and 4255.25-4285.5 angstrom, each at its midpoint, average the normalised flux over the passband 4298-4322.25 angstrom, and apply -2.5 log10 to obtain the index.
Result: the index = 0.19 mag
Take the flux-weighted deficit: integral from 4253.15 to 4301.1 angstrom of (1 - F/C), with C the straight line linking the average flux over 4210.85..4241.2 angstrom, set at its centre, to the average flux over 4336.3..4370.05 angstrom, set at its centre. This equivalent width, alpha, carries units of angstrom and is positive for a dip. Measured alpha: 2.3 angstrom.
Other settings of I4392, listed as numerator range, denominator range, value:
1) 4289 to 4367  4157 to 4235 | 1.20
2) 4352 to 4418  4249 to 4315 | 1.29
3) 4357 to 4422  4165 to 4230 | 1.39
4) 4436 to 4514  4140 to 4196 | 1.62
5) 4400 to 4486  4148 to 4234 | 1.51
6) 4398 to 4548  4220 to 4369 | 1.35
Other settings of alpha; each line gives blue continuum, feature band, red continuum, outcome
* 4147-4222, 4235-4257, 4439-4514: -0.66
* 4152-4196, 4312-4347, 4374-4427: -1.75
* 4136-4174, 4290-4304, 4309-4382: 2.76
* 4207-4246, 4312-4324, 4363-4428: -0.78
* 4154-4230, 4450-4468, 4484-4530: 2.41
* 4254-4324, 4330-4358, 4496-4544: -2.72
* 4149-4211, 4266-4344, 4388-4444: 6.45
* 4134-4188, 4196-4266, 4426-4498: 1.97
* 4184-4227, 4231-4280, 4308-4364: -1.32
